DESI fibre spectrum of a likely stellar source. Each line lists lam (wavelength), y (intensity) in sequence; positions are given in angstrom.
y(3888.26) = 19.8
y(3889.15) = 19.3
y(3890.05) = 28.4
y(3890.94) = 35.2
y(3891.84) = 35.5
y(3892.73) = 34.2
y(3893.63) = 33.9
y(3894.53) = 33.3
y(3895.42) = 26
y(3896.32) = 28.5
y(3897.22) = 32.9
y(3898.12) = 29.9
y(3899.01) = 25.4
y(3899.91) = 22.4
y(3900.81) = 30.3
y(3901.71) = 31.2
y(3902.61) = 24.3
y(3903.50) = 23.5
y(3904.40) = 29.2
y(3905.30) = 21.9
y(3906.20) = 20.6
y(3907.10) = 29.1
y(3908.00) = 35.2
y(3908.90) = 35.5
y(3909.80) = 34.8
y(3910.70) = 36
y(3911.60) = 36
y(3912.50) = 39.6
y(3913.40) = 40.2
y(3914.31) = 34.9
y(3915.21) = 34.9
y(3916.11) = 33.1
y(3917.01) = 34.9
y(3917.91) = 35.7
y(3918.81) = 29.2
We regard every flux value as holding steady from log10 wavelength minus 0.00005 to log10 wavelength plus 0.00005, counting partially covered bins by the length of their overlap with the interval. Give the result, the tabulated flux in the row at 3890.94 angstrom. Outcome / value 35.2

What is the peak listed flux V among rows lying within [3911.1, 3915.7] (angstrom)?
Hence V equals 40.2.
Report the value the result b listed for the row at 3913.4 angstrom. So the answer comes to 40.2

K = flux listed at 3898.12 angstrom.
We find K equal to 29.9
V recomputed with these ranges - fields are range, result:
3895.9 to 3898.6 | 32.9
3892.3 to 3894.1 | 34.2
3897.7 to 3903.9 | 31.2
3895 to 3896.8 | 28.5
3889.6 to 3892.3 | 35.5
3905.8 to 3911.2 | 36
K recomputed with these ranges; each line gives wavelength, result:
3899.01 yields 25.4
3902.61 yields 24.3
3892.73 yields 34.2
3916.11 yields 33.1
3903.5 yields 23.5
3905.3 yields 21.9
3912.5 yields 39.6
